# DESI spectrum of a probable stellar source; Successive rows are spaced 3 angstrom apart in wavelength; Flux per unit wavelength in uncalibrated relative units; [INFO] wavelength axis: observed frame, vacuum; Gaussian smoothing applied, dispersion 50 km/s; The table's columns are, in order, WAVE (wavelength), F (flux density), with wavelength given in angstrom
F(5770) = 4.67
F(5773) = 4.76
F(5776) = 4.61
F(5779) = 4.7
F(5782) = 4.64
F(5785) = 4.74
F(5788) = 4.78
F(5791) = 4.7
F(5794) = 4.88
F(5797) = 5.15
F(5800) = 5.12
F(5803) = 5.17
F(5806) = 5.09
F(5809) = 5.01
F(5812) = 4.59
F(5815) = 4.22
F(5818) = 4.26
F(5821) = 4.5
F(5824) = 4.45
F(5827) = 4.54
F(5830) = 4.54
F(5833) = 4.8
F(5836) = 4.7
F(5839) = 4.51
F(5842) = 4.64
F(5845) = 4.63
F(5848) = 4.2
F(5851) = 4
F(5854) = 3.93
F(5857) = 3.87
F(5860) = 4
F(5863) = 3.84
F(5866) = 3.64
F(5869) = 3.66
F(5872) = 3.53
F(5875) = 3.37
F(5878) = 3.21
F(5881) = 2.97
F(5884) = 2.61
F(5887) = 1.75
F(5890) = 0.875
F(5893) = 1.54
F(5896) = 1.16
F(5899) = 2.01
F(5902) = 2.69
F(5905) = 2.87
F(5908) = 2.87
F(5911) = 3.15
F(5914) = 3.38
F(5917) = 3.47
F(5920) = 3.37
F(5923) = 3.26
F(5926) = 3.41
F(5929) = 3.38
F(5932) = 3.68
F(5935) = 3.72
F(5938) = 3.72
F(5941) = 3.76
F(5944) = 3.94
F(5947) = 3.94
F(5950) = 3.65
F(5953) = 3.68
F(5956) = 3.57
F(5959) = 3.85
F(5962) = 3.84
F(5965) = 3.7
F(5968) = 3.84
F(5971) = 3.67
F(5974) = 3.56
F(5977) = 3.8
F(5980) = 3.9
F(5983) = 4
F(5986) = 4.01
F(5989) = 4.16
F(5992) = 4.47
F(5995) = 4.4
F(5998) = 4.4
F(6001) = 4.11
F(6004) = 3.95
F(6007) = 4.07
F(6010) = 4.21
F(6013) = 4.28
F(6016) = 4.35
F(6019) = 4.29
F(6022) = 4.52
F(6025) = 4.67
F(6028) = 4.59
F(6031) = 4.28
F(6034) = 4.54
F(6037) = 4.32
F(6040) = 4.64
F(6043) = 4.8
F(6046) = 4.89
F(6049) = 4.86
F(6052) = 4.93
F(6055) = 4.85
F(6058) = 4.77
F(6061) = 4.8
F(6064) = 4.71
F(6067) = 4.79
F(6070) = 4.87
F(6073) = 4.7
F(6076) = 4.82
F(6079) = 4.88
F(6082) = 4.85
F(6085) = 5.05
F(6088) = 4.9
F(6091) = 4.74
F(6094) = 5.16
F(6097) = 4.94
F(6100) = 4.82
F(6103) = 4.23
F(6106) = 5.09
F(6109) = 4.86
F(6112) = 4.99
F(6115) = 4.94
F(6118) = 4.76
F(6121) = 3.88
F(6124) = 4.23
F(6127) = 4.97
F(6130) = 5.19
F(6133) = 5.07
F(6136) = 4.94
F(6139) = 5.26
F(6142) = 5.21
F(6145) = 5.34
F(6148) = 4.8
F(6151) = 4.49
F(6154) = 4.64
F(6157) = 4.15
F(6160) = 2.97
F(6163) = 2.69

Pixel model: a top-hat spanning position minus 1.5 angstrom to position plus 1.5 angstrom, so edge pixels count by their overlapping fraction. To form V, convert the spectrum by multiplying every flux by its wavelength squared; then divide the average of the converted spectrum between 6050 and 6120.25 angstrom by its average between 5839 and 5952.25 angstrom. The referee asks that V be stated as 1.56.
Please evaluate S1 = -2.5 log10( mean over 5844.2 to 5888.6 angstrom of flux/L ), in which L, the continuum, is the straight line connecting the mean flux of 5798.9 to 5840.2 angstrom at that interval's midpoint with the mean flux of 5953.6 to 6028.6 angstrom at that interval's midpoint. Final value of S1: 0.27 mag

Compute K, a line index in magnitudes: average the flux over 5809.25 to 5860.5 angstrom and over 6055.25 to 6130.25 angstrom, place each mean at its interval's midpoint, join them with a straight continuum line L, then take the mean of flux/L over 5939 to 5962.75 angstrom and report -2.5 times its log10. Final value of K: 0.21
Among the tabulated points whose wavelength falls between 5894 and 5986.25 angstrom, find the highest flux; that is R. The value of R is 4.01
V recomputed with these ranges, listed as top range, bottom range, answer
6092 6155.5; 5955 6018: 1.26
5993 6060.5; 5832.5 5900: 1.42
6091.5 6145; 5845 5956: 1.61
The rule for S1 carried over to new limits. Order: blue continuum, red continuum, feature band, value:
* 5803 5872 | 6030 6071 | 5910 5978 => 0.24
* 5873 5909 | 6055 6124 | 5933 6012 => -0.18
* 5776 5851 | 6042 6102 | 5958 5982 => 0.26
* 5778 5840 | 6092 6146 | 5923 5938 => 0.33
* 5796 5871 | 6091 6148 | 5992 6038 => 0.09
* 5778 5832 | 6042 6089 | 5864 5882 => 0.36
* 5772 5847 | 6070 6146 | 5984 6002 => 0.13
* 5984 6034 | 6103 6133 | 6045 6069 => -0.08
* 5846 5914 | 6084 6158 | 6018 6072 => -0.10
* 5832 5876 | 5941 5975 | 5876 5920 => 0.49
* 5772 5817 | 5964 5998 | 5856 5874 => 0.20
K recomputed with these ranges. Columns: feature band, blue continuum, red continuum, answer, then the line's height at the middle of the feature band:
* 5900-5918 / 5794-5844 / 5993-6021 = 0.42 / 4.48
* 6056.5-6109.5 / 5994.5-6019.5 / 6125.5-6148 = -0.02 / 4.75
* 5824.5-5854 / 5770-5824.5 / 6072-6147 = 0.07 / 4.76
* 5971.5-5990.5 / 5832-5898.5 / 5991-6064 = 0.08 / 4.19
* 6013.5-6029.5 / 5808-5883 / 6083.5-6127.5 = 0.02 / 4.56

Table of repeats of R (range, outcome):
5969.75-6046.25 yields 4.89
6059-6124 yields 5.16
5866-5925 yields 3.66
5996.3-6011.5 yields 4.4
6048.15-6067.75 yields 4.93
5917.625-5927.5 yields 3.41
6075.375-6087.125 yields 5.05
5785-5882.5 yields 5.17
